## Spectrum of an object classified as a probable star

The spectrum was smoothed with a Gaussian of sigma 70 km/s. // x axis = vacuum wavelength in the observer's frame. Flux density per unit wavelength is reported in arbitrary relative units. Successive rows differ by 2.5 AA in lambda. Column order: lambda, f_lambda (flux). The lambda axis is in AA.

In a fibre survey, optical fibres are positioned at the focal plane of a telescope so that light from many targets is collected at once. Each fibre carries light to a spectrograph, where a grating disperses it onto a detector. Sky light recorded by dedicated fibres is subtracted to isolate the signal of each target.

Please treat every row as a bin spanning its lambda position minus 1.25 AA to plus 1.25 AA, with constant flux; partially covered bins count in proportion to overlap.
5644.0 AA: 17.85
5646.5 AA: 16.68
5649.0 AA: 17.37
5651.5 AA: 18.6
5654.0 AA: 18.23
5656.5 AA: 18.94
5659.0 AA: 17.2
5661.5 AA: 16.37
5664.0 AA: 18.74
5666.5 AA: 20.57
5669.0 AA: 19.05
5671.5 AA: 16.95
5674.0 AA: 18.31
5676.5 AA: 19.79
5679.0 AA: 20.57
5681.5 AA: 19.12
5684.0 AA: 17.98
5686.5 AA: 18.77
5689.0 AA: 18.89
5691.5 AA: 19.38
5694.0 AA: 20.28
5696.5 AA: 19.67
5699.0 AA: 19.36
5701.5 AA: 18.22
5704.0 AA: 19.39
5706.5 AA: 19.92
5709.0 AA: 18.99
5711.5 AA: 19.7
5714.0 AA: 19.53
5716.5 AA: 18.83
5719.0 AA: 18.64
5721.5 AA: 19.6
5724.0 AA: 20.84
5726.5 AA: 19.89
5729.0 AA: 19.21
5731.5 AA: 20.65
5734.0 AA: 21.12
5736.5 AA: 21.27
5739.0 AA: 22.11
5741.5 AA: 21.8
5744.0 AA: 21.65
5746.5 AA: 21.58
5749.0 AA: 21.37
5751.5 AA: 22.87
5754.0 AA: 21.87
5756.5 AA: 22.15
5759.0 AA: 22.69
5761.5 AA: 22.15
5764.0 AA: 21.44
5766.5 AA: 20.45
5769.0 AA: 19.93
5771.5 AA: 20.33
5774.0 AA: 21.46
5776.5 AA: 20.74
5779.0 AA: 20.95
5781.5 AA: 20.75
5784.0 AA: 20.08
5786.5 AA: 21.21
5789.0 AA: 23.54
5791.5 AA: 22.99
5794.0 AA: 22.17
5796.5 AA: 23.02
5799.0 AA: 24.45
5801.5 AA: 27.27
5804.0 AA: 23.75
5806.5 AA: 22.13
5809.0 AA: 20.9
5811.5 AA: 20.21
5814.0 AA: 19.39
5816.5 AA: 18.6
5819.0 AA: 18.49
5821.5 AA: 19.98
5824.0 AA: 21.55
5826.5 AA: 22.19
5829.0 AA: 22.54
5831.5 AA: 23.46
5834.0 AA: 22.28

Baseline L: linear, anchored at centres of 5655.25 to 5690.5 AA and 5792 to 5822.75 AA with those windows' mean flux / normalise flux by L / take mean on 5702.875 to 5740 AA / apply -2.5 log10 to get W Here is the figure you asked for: -0.01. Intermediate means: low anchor 18.7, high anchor 21.7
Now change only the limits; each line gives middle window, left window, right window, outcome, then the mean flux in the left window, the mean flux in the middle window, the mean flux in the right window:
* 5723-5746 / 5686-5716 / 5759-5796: -0.04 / 19.3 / 21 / 21.4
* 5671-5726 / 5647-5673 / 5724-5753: 0.02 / 18.2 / 19.3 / 21.2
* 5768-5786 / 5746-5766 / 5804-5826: 0.04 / 22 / 20.6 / 20.4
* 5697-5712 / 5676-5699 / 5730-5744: 0.04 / 19.4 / 19.3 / 21.4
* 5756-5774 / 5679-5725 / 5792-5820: -0.02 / 19.3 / 21.3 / 21.9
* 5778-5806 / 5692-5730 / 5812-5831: -0.13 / 19.5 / 22.7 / 20.5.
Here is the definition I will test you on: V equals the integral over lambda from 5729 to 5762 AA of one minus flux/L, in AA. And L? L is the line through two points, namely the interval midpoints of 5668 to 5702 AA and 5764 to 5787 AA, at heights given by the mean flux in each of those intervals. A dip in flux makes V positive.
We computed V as -2.5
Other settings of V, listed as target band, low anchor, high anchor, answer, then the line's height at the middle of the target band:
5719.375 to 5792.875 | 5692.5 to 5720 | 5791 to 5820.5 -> -2.2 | 20.6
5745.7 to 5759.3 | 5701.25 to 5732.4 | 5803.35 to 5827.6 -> -1.5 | 19.9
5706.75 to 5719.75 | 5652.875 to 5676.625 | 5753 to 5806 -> 0.5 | 19.9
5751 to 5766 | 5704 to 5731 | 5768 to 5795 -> -1.0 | 20.7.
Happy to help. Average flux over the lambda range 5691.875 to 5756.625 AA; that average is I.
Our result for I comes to 20.4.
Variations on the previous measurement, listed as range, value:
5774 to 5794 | 21.5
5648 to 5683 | 18.6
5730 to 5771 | 21.5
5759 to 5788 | 21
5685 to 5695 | 19.3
